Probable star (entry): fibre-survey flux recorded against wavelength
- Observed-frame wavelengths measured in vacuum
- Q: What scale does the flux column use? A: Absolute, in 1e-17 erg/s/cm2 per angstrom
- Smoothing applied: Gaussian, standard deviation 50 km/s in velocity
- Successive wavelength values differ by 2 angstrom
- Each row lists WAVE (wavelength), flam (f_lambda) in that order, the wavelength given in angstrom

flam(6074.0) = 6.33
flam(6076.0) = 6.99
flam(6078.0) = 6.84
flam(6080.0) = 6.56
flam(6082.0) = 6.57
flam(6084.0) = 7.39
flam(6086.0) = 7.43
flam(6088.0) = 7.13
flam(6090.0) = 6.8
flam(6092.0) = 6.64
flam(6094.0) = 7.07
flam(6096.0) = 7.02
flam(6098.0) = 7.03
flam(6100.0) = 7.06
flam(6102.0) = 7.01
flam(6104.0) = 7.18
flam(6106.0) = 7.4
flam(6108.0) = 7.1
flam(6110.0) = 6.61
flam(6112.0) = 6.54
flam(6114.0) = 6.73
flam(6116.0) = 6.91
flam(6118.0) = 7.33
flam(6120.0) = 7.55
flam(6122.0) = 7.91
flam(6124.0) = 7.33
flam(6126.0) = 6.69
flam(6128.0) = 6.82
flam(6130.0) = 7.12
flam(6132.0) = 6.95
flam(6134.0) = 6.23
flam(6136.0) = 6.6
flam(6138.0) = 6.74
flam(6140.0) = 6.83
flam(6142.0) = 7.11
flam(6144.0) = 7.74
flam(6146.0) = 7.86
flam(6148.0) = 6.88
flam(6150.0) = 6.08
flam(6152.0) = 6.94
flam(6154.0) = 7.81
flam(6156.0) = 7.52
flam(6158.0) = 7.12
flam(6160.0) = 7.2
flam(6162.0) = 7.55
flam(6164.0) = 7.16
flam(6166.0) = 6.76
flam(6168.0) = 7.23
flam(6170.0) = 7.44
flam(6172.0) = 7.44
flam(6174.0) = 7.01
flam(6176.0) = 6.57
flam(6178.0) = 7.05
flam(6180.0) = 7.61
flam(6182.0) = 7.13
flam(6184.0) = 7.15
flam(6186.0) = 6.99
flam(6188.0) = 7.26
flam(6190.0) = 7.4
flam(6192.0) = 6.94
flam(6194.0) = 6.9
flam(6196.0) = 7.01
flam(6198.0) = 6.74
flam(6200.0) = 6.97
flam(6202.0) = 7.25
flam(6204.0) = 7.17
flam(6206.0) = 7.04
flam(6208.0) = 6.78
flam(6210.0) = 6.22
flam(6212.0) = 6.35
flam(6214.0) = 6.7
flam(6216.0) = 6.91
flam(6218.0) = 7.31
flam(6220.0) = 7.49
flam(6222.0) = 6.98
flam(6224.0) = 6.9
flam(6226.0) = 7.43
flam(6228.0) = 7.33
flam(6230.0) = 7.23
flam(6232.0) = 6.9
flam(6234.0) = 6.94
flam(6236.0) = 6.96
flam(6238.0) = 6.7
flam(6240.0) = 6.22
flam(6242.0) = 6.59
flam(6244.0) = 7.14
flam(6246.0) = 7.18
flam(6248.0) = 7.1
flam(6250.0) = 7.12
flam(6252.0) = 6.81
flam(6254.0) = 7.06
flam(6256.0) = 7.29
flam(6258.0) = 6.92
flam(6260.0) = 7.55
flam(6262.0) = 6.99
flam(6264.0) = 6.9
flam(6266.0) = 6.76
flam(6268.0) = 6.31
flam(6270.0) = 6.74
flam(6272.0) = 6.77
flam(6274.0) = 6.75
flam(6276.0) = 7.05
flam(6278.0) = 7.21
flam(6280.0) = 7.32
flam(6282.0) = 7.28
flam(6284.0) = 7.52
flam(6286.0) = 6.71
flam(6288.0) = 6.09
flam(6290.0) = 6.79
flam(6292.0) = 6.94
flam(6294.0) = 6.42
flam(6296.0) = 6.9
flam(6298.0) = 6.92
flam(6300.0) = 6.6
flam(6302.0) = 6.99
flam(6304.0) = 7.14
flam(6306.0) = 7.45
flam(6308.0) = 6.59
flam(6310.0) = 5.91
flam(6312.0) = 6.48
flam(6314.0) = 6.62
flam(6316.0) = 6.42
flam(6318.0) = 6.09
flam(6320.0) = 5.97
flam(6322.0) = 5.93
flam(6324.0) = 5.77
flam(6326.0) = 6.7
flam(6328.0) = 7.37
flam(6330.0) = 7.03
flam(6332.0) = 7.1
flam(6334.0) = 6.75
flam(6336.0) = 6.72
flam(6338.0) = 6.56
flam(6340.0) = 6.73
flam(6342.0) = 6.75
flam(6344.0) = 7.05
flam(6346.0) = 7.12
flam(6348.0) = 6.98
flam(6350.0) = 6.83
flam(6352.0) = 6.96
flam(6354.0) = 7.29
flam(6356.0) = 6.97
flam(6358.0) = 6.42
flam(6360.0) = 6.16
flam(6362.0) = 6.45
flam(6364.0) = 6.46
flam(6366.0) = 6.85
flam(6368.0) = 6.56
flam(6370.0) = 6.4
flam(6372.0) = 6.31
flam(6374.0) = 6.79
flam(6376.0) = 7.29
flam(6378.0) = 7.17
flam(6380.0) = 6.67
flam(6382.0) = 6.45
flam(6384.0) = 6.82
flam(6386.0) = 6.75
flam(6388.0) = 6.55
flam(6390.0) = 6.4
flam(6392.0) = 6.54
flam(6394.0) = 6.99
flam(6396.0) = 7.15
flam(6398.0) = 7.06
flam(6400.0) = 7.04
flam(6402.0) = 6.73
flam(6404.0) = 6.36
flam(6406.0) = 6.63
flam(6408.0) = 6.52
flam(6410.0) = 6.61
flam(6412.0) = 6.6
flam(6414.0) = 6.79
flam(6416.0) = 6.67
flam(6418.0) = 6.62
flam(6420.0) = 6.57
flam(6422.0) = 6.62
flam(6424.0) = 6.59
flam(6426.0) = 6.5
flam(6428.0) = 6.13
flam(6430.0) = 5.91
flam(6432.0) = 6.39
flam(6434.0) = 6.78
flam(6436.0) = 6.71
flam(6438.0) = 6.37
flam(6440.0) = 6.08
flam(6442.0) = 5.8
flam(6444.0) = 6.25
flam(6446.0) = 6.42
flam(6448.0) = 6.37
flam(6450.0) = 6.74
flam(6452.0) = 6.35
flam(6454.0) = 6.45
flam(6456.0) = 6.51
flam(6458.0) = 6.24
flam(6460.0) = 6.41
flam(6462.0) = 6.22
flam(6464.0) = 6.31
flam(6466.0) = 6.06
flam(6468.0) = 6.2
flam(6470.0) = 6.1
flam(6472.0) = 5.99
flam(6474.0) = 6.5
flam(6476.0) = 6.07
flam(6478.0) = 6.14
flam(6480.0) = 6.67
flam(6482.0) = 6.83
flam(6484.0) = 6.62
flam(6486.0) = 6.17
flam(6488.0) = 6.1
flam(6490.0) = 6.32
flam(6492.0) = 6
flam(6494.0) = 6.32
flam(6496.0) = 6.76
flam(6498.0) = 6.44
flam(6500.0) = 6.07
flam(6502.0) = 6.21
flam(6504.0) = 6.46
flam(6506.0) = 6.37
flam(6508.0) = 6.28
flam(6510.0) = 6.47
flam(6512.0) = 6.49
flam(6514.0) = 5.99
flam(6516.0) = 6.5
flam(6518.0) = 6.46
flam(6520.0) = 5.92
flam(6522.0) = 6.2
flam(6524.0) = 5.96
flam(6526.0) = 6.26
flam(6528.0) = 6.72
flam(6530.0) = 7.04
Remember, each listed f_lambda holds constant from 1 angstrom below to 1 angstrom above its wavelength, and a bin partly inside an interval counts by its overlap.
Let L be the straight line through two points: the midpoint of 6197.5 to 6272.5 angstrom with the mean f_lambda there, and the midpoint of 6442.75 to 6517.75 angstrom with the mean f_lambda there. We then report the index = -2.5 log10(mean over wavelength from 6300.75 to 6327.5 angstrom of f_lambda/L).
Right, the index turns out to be 0.04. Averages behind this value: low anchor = 6.94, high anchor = 6.33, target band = 6.48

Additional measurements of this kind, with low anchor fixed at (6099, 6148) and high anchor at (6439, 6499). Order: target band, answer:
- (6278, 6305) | -0.034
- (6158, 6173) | -0.043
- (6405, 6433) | -0.015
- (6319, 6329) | 0.046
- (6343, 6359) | -0.062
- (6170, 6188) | -0.032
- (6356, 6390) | -0.019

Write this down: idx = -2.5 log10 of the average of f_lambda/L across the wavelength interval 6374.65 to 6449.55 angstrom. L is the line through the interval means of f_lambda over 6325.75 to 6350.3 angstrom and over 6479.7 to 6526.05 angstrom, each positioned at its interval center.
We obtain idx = 0.01 mag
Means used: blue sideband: 6.91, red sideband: 6.32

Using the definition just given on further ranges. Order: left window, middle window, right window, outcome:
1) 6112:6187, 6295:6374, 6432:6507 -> 0.00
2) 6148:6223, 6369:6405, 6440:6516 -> -0.03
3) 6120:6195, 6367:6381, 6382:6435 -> -0.01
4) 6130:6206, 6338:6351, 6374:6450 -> -0.02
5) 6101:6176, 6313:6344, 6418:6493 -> 0.01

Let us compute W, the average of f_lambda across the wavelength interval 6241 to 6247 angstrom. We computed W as 6.97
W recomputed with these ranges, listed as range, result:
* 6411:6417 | 6.69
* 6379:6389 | 6.65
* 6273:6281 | 7.08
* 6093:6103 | 7.04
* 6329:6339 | 6.83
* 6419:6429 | 6.48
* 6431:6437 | 6.63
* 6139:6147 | 7.38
